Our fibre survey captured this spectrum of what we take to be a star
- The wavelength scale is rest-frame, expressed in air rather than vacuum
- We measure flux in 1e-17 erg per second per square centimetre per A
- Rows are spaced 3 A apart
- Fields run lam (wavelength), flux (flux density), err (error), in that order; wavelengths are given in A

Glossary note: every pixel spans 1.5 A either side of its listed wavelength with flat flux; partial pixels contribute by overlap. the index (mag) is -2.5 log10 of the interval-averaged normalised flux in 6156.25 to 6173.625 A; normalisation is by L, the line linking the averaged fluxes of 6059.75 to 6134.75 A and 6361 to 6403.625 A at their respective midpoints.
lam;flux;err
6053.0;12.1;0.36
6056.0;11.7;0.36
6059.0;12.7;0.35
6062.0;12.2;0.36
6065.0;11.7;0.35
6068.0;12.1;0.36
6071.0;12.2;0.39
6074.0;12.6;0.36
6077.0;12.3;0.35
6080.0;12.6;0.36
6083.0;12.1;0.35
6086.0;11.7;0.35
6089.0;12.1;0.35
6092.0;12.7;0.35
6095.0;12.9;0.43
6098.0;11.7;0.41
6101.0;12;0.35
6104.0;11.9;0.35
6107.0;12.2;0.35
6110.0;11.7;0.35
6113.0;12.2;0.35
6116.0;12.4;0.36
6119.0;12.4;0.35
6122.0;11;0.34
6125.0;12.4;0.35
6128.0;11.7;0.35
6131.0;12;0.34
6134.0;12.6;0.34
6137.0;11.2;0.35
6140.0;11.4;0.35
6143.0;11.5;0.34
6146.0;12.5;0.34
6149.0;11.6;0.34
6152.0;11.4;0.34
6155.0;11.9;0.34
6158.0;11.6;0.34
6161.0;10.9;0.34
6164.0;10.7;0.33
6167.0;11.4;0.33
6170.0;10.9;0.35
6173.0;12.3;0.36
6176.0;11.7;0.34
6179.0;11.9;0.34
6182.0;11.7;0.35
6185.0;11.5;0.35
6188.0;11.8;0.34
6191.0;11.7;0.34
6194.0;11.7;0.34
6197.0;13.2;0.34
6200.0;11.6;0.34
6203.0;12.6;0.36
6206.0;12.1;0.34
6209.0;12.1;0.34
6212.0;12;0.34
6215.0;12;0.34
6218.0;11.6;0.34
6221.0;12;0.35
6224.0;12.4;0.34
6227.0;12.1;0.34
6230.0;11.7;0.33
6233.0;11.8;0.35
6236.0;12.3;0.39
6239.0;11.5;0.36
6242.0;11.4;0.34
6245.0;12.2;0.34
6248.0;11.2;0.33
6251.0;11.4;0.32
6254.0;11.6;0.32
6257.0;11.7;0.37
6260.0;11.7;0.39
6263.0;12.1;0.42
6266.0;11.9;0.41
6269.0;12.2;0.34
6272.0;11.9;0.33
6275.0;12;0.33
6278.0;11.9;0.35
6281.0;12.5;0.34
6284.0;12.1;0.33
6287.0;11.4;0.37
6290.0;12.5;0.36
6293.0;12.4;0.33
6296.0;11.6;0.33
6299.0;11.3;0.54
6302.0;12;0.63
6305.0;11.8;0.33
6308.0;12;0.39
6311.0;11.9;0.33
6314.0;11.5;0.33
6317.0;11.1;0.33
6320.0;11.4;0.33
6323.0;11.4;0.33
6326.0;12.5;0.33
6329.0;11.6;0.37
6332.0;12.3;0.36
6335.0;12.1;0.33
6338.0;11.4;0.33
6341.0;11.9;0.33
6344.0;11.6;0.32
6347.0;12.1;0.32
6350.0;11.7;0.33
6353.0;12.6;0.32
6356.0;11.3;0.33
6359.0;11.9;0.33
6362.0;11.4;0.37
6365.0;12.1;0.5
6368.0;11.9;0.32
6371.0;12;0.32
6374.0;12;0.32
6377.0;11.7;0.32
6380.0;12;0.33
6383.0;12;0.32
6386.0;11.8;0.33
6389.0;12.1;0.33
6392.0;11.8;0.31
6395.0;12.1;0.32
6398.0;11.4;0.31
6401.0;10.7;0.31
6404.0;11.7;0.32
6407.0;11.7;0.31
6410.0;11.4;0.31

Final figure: 0.07 mag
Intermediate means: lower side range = 12.1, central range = 11.3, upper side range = 11.8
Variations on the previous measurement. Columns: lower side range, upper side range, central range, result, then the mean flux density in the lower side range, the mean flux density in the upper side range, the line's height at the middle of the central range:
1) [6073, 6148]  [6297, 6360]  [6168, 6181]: 0.027 mag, 12.1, 11.8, 12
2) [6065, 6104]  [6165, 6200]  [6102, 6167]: 0.021 mag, 12.2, 11.8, 12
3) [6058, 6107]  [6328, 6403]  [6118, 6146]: 0.029 mag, 12.2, 11.8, 12.1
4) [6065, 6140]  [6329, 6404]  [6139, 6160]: 0.032 mag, 12.1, 11.8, 12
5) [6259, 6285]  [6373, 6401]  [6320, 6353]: 0.004 mag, 12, 11.8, 11.9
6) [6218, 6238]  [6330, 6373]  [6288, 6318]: 0.010 mag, 12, 11.9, 11.9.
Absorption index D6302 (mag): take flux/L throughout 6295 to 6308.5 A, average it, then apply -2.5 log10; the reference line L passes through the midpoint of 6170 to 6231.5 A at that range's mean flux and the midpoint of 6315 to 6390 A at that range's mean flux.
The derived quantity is 0.01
